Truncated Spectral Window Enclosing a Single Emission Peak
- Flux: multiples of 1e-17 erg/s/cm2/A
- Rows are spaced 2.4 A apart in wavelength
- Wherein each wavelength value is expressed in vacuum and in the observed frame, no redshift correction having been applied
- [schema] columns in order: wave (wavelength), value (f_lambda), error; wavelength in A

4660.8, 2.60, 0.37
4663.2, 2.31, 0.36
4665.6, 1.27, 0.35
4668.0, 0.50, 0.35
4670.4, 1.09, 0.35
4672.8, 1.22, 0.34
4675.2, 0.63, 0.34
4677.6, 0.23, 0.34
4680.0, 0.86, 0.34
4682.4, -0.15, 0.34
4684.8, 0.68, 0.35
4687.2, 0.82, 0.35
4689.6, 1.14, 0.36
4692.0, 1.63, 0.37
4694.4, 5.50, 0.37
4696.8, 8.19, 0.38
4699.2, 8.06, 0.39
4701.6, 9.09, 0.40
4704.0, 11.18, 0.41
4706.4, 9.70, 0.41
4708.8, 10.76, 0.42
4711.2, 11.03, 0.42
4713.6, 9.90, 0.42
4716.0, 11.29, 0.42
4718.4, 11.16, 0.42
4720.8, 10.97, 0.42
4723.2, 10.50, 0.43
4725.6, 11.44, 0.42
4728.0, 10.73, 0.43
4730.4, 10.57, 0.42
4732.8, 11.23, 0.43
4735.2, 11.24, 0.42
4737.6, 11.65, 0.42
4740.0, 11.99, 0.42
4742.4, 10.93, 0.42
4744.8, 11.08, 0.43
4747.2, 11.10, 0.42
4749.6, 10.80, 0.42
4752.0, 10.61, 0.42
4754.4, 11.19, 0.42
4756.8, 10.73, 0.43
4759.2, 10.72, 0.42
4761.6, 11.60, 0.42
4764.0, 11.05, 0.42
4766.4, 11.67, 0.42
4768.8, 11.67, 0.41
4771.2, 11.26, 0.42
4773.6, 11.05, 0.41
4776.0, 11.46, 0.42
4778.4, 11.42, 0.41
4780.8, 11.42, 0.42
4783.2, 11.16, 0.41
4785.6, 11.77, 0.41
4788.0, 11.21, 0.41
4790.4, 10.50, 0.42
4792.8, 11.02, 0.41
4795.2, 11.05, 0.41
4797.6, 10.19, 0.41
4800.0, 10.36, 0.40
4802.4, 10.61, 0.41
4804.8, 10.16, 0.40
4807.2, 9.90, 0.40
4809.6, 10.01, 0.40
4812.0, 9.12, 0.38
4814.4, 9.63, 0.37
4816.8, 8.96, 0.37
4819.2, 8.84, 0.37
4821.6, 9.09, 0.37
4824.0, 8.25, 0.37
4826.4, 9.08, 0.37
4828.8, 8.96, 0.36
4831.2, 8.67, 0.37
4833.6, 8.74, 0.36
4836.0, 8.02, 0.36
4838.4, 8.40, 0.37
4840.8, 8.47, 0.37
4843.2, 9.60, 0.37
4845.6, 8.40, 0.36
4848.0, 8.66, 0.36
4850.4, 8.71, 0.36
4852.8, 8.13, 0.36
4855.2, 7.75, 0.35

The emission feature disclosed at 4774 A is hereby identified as C IV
